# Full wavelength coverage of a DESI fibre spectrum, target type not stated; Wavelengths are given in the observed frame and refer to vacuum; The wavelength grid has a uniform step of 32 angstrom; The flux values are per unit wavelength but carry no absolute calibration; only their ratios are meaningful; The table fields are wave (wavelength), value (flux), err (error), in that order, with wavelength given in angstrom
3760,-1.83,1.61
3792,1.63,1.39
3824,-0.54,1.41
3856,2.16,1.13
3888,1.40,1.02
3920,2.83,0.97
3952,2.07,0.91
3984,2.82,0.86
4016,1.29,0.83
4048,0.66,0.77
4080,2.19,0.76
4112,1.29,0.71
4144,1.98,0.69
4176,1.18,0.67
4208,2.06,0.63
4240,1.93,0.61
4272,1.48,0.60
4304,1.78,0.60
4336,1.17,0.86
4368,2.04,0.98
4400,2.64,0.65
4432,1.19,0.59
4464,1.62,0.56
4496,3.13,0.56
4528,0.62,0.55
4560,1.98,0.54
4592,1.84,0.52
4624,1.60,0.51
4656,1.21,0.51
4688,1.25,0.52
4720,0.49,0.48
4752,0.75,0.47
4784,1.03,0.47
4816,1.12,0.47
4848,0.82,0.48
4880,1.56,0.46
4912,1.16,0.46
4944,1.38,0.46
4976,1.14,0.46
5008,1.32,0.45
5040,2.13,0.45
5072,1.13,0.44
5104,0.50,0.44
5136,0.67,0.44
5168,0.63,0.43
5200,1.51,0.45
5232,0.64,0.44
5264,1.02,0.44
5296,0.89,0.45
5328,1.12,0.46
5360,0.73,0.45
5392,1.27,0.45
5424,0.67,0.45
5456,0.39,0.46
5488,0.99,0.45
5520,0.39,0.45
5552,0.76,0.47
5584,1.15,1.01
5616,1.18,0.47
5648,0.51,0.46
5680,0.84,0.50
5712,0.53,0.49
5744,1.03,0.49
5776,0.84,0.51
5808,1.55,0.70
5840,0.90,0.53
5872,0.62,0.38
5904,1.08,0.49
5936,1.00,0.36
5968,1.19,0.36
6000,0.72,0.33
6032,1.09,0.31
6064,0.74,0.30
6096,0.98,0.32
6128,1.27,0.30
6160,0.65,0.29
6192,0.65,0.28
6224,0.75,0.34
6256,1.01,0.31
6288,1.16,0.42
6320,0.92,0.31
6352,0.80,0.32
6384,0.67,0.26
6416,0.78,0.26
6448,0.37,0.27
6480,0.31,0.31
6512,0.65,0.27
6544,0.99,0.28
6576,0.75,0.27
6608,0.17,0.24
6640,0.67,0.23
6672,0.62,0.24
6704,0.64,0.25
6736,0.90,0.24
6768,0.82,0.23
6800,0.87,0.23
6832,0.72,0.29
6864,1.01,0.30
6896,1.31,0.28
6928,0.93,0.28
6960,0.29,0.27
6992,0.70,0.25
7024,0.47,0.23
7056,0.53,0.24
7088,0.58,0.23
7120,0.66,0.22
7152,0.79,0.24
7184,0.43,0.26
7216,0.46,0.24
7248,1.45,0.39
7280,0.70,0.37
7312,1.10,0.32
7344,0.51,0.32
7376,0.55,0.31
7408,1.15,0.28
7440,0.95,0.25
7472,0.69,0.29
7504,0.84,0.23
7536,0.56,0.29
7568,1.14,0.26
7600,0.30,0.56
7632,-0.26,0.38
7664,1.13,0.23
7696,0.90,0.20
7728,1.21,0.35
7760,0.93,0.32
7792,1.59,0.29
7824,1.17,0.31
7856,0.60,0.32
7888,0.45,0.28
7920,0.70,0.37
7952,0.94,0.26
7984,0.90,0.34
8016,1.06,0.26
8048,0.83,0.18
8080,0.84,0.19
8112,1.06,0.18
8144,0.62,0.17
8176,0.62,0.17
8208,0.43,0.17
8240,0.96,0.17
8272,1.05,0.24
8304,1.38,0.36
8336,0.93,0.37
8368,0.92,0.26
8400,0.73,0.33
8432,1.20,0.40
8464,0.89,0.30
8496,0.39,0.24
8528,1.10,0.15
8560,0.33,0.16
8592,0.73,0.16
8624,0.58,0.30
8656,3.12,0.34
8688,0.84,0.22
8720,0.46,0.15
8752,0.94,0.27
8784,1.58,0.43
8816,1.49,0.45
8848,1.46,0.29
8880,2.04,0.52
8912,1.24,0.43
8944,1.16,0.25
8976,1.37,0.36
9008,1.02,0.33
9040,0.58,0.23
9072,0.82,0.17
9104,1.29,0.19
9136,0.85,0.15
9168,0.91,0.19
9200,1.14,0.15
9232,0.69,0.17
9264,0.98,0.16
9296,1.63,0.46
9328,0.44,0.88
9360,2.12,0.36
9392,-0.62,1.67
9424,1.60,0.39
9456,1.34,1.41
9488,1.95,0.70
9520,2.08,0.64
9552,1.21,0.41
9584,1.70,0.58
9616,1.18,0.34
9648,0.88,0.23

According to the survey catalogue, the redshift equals 1.32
